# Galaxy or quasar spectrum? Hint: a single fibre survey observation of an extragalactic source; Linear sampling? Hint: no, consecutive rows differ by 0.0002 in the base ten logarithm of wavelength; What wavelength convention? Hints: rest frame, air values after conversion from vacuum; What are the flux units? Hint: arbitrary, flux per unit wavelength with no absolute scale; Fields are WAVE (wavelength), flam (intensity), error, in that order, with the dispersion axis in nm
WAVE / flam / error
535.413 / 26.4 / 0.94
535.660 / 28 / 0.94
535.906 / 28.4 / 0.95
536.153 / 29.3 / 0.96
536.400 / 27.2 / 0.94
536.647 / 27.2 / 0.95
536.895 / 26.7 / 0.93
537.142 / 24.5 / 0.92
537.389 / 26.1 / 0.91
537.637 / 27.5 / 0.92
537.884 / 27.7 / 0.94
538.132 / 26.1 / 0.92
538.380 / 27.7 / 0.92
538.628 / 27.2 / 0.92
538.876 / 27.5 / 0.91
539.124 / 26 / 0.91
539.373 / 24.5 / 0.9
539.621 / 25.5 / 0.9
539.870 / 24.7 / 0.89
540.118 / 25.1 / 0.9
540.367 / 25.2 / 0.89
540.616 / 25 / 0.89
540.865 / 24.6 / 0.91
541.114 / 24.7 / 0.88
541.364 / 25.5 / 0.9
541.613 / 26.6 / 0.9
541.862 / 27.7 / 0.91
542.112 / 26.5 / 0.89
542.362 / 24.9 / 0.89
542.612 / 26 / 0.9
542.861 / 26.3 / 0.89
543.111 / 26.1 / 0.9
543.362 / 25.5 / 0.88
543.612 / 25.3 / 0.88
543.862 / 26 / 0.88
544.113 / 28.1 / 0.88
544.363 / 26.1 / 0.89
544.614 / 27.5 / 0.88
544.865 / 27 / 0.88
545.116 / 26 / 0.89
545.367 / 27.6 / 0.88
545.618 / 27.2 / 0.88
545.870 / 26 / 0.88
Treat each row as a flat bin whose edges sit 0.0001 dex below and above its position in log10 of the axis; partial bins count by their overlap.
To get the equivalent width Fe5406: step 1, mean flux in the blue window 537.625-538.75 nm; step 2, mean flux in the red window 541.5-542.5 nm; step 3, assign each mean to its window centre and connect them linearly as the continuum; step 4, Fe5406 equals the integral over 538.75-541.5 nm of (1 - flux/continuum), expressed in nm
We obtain 0.154 nm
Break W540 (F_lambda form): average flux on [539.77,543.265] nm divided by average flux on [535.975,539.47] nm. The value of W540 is 1.0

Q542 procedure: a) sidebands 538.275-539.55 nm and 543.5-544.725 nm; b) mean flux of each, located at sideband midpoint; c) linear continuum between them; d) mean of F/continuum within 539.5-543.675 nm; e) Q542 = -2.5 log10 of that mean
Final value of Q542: 0.04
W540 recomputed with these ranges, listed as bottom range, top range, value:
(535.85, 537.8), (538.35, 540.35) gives 0.96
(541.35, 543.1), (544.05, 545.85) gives 1.03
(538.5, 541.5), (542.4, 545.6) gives 1.04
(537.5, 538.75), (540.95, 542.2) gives 0.96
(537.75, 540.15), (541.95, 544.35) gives 0.99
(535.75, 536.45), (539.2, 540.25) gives 0.88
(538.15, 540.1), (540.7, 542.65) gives 0.99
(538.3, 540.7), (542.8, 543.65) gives 1.00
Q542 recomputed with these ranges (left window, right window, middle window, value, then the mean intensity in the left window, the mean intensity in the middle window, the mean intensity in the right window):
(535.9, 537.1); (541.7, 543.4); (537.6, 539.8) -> 0.018 mag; 27.5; 26.5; 26.2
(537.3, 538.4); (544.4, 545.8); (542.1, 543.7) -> 0.049 mag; 27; 25.8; 26.9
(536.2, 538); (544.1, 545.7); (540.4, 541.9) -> 0.057 mag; 26.8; 25.5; 27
